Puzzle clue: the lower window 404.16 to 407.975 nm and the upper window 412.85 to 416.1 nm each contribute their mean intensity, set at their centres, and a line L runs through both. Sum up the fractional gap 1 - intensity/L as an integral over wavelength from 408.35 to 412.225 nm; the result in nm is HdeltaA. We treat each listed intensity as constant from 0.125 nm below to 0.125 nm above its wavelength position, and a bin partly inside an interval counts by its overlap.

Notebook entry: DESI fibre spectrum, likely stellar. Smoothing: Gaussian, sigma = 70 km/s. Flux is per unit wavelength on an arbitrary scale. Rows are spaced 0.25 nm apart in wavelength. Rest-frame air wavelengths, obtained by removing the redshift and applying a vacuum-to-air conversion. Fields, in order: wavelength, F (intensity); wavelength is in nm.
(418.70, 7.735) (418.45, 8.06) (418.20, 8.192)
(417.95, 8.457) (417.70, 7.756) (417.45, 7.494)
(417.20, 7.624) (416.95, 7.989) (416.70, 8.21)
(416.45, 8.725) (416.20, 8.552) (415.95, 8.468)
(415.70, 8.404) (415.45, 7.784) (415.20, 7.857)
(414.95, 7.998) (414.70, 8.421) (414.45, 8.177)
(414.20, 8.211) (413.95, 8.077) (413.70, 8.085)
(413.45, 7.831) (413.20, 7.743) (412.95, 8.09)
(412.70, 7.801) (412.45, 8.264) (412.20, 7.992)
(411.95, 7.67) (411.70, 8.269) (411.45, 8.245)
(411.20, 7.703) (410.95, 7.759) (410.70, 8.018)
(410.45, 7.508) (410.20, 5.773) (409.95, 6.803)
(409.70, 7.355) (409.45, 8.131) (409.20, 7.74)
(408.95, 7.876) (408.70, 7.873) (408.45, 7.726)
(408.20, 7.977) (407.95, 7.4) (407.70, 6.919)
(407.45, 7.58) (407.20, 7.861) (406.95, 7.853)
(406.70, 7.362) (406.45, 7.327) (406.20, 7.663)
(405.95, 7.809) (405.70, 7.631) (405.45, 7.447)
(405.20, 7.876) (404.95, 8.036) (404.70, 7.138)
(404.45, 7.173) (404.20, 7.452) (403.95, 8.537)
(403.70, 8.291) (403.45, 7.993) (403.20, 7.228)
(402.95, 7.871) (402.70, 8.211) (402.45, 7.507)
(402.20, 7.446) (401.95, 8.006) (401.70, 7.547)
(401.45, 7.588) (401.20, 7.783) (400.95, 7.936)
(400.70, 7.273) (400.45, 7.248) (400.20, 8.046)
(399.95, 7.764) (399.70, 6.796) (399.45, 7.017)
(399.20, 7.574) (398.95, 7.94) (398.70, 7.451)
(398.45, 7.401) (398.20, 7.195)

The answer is 0.09 nm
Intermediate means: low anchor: 7.54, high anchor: 8.09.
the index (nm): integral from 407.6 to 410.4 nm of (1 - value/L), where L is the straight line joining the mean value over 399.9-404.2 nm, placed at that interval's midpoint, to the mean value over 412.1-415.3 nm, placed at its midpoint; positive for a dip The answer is 0.18 nm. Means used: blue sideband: 7.77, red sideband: 8.04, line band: 7.42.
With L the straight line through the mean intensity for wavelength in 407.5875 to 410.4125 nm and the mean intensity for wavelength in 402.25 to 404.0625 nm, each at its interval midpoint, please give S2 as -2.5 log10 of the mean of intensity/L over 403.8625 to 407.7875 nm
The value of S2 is 0.01 mag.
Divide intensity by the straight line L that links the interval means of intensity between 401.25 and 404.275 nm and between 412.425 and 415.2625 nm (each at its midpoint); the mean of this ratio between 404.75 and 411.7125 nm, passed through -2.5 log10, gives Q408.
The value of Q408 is 0.04 mag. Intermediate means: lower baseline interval 7.81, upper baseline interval 8.04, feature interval 7.61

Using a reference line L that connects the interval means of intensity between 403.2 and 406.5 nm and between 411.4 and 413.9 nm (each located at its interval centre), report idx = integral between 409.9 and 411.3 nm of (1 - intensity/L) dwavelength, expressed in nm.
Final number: 0.11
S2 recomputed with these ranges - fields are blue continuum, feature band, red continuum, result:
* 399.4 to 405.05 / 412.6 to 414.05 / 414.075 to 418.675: 0.01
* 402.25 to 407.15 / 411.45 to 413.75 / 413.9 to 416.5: 0.02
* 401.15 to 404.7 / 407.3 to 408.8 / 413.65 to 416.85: 0.05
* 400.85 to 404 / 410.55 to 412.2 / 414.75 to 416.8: 0.02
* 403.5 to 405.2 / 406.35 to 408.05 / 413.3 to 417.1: 0.06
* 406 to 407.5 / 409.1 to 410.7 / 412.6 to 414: 0.07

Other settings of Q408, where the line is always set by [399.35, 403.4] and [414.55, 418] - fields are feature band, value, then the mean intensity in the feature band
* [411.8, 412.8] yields 0.005 mag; 7.94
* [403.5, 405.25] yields -0.013 mag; 7.79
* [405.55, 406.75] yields 0.027 mag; 7.57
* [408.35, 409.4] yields 0.004 mag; 7.83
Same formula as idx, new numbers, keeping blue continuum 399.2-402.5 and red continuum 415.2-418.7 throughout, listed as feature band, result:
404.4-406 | 0.02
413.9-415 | -0.02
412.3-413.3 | 0.00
